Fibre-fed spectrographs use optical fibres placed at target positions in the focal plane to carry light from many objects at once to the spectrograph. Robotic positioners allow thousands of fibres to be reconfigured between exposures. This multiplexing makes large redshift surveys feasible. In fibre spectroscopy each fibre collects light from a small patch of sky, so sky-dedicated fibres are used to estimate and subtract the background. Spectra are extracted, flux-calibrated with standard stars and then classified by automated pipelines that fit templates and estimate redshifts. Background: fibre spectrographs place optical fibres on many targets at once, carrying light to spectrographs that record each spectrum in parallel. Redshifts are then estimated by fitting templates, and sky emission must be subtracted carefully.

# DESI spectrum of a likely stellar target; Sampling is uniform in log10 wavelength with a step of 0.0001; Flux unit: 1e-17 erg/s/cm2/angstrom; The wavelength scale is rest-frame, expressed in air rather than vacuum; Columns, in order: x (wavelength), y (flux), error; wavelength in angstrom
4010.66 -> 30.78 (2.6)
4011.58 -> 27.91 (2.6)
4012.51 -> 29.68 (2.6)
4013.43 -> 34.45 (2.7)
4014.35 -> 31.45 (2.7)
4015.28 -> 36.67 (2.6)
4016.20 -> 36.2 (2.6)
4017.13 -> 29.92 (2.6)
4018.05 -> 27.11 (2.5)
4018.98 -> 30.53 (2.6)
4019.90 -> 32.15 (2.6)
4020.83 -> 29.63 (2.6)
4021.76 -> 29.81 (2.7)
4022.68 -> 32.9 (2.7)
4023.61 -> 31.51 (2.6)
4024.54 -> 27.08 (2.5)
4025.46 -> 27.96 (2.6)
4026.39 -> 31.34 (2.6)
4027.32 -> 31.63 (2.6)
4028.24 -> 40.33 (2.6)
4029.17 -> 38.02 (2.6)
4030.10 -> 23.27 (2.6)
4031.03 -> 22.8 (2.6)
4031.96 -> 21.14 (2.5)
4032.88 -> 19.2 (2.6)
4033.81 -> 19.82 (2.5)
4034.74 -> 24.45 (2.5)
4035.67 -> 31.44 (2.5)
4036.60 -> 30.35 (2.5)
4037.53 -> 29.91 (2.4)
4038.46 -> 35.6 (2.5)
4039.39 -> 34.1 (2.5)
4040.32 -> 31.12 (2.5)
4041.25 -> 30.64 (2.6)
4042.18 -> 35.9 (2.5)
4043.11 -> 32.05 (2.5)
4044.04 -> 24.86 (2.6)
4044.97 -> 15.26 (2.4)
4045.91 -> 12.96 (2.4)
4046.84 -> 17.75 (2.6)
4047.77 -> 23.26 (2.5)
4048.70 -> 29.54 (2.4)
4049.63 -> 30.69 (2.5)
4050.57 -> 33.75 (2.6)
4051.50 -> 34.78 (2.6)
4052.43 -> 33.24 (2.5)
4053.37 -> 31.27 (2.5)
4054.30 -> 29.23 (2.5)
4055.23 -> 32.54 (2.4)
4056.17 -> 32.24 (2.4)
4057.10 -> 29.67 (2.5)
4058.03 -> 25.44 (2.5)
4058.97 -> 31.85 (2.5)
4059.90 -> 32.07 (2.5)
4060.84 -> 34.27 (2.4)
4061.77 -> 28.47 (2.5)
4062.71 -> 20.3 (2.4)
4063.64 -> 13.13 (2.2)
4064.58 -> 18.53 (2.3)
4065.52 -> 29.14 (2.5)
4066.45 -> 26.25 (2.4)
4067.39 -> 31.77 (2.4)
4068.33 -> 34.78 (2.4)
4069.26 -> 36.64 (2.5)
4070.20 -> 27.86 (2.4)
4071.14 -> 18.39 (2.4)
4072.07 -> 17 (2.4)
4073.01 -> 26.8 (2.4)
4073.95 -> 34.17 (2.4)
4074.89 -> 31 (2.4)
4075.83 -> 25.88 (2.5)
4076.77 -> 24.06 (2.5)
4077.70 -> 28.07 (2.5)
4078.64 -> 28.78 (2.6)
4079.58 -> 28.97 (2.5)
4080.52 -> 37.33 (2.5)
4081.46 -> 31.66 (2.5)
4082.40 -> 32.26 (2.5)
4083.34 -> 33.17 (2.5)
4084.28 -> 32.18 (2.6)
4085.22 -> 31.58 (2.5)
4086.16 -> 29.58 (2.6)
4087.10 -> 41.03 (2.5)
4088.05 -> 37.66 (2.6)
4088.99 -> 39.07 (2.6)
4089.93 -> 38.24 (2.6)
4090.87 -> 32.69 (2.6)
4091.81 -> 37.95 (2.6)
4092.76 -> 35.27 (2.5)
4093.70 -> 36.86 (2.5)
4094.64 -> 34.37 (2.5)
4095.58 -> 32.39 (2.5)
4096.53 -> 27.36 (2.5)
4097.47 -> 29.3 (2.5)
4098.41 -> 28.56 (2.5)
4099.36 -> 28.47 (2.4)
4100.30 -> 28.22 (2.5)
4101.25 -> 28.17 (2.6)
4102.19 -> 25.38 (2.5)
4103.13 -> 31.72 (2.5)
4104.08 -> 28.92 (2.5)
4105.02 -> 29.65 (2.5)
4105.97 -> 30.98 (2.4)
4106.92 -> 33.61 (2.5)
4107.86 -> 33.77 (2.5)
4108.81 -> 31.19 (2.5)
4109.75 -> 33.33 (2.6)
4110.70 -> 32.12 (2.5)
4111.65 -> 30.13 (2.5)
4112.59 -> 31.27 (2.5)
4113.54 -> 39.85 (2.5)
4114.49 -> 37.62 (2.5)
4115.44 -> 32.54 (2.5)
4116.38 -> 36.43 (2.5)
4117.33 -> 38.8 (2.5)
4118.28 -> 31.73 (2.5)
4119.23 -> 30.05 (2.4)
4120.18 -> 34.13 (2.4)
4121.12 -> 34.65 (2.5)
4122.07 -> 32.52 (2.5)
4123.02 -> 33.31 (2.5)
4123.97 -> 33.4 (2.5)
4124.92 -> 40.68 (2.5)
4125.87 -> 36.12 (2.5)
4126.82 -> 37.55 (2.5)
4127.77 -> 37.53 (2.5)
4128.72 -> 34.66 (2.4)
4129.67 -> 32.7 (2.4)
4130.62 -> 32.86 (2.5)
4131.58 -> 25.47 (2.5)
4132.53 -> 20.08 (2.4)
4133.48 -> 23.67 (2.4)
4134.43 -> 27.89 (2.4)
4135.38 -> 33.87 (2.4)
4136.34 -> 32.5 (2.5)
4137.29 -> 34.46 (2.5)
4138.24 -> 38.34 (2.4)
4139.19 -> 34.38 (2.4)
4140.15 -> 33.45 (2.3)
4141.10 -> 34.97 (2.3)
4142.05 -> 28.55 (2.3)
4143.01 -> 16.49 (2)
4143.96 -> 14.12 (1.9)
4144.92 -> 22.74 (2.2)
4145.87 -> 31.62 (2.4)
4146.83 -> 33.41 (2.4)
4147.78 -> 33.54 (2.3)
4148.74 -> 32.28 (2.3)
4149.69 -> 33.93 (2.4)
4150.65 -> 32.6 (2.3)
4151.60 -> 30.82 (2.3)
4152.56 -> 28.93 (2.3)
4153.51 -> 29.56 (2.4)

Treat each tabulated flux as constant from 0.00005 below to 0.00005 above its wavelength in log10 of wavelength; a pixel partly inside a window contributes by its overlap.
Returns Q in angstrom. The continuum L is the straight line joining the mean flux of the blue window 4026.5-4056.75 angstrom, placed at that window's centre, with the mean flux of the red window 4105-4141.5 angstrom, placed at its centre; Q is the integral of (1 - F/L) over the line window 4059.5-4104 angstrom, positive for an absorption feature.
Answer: 1.0 angstrom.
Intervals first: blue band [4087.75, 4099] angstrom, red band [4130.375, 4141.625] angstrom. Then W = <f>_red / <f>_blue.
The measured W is 0.91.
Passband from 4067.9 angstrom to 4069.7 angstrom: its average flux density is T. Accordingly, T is 35.9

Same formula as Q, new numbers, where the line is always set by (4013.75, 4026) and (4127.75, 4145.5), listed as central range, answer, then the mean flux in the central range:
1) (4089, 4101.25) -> -1.10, 32.5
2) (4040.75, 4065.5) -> 2.46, 27.5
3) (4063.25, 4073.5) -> 1.58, 25.6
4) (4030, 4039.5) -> 1.35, 26.4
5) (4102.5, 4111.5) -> -0.56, 31.5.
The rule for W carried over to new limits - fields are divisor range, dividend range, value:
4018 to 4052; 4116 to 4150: 1.11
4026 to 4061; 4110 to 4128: 1.20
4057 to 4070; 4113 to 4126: 1.25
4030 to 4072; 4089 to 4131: 1.21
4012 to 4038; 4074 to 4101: 1.09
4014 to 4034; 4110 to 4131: 1.16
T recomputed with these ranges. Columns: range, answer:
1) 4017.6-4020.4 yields 29.9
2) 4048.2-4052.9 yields 32.3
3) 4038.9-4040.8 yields 32.6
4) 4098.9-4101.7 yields 28.3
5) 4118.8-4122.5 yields 32.9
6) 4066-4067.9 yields 29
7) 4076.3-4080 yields 27.5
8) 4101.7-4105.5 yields 28.9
